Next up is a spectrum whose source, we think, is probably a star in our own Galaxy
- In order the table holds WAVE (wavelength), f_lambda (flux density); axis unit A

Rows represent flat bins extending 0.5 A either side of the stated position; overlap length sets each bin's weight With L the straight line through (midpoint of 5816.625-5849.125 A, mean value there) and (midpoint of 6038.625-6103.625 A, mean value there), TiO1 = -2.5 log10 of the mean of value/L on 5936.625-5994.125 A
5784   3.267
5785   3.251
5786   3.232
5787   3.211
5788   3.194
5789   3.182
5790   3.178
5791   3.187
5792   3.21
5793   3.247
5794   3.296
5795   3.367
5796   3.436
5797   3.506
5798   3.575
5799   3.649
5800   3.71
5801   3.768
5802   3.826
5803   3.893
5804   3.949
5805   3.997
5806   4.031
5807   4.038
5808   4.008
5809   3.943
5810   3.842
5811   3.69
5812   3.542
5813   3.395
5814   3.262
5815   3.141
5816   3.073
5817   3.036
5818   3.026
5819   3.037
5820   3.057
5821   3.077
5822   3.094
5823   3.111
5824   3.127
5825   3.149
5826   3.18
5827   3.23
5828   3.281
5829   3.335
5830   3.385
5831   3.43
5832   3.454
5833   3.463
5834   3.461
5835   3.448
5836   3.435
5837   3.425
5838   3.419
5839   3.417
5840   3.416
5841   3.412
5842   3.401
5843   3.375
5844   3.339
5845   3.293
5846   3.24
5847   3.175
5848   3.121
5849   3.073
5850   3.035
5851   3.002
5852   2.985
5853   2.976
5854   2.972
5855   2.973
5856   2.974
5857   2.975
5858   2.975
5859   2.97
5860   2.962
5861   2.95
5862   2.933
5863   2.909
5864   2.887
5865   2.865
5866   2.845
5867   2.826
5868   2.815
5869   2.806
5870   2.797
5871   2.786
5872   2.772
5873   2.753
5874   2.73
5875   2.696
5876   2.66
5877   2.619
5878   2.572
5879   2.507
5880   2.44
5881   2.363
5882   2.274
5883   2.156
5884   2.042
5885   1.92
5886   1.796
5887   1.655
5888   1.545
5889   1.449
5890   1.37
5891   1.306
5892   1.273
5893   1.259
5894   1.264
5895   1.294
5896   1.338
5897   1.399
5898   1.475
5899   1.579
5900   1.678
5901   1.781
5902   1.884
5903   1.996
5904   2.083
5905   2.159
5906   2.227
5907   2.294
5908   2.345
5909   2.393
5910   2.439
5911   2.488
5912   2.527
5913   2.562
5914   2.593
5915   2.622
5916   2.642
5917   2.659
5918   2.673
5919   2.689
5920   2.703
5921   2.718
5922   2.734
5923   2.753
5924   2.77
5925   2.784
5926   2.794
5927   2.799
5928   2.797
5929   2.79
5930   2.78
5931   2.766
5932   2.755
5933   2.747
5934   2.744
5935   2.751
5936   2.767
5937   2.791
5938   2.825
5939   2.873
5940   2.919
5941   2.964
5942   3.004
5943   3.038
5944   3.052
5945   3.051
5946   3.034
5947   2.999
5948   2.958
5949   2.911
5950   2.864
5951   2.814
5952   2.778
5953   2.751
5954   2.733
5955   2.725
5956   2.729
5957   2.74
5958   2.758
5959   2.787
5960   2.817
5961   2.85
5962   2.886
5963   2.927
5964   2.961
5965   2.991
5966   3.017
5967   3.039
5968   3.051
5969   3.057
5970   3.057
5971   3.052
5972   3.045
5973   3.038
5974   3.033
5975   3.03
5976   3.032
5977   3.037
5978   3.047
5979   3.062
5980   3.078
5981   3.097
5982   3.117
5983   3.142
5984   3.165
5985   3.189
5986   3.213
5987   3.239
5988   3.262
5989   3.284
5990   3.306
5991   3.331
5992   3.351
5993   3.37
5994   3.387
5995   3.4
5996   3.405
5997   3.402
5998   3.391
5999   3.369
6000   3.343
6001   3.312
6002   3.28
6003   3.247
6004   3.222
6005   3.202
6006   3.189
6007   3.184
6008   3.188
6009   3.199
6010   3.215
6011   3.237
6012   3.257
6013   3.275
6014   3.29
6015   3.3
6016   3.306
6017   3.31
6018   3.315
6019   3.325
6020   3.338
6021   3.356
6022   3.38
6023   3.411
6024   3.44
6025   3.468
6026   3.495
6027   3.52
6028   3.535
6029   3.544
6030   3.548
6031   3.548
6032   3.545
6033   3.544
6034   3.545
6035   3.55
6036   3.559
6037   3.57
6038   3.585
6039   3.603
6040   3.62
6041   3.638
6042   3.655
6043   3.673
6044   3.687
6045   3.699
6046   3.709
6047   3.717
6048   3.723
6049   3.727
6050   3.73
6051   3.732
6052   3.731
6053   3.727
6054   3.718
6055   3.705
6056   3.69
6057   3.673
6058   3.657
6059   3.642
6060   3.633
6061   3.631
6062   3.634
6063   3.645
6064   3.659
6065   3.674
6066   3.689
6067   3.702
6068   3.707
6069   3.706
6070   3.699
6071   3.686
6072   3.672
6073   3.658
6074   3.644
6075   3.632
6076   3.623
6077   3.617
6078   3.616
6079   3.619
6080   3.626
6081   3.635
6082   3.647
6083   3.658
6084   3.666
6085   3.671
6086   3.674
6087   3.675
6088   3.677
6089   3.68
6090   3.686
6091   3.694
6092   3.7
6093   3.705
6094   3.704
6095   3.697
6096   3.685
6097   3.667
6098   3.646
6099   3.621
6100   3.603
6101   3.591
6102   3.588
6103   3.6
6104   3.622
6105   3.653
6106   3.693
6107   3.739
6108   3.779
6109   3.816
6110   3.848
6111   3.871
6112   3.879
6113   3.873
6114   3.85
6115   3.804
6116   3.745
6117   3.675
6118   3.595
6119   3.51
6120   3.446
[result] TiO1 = 0.162 mag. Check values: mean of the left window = 3.27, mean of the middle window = 3.01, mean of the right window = 3.67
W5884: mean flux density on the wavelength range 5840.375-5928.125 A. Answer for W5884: 2.5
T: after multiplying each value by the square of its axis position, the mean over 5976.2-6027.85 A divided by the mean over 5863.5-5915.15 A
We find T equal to 1.57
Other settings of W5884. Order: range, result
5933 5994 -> 2.99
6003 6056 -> 3.49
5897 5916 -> 2.17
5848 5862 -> 2.99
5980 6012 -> 3.26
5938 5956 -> 2.9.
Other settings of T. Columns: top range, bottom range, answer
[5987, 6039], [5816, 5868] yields 1.13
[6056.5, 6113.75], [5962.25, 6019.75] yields 1.19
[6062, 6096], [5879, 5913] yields 2.07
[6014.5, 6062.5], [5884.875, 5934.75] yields 1.69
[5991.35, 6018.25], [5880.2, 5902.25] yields 2.08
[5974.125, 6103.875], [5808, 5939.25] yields 1.36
